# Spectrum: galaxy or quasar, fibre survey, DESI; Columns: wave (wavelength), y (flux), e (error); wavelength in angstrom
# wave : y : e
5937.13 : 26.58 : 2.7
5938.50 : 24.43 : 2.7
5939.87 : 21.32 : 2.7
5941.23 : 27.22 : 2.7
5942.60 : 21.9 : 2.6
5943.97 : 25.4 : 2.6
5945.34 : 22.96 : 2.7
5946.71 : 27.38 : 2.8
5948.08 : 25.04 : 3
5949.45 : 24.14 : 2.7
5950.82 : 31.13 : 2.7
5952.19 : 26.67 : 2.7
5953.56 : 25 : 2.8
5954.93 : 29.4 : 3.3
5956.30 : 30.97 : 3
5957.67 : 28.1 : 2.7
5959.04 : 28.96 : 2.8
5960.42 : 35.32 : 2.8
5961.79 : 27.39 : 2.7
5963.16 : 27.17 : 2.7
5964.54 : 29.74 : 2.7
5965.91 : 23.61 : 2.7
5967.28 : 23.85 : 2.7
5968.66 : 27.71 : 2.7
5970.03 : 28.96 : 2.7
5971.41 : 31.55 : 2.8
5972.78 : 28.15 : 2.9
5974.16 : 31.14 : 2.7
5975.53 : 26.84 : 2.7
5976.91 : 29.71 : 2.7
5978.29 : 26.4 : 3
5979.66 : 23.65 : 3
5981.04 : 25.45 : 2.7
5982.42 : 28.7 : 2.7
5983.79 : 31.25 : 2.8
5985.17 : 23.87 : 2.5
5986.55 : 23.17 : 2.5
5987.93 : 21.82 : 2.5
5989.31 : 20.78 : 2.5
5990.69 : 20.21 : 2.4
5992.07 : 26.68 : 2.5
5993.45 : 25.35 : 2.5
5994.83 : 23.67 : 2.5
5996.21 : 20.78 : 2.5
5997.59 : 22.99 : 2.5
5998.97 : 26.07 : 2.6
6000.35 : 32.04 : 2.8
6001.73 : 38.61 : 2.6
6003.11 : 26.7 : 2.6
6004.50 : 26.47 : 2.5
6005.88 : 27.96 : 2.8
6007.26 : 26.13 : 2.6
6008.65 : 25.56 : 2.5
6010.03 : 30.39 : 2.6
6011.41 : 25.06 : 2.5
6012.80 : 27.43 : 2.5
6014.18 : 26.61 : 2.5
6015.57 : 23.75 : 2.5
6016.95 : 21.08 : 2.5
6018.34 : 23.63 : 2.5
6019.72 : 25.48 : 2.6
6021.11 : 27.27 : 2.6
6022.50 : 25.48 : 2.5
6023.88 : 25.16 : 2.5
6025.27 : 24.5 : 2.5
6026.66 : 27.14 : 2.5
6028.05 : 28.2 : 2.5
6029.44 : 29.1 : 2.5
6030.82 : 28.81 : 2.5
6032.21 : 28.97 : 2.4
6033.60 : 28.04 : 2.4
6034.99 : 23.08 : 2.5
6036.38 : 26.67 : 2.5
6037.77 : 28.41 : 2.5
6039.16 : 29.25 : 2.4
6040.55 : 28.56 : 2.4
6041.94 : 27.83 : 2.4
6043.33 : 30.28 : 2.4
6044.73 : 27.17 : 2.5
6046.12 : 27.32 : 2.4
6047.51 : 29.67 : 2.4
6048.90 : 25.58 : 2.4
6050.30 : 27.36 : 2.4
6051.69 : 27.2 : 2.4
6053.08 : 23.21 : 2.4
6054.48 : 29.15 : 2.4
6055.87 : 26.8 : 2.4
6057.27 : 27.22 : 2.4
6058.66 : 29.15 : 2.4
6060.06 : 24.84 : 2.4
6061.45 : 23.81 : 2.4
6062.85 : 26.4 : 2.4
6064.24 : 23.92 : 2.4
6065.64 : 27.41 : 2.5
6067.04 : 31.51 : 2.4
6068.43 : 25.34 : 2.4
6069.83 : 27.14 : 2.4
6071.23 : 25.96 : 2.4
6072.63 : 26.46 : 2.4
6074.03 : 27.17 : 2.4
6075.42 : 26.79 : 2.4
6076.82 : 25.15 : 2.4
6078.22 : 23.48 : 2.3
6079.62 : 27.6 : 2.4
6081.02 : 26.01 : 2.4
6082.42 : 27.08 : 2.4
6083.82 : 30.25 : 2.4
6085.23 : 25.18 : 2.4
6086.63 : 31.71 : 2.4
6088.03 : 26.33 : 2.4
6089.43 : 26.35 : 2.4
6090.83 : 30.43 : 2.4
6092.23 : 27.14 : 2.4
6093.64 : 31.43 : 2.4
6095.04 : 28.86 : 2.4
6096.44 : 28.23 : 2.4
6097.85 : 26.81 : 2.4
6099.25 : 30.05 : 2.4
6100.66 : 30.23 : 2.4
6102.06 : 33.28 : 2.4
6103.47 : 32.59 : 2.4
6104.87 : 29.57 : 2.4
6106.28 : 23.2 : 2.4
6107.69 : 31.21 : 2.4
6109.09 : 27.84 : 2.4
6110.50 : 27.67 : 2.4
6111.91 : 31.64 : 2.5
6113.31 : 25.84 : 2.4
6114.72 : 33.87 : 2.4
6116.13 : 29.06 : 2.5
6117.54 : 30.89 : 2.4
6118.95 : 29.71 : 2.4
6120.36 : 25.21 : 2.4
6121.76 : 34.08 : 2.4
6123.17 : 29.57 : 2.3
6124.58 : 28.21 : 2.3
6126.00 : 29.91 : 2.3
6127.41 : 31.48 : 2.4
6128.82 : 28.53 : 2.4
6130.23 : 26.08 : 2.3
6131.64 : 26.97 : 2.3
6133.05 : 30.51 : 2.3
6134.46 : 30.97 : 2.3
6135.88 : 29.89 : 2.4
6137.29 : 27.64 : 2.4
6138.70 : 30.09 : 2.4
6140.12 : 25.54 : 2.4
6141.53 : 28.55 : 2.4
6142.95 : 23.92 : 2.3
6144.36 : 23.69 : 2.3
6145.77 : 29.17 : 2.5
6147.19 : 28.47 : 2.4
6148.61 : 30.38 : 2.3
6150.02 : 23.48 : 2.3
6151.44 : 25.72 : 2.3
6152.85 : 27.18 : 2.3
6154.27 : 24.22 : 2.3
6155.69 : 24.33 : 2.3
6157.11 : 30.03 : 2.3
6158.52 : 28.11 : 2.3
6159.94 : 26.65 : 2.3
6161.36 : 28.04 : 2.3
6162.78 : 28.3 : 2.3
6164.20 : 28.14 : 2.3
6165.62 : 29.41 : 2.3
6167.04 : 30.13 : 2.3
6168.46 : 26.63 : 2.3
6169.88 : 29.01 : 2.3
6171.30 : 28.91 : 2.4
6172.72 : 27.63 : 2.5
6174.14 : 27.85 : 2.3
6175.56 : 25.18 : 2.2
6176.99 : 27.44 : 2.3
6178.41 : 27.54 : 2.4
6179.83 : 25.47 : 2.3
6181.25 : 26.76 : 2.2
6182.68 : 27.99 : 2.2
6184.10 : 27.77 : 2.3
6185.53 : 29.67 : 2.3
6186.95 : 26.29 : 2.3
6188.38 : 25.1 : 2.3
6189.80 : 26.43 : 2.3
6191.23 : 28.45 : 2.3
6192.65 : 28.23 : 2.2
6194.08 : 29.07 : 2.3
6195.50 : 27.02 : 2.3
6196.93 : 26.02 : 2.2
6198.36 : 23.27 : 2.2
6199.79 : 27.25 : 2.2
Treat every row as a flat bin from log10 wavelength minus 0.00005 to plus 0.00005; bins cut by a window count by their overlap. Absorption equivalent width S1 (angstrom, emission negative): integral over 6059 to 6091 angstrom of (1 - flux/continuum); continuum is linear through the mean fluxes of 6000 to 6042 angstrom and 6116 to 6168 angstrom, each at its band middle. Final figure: 1.0 angstrom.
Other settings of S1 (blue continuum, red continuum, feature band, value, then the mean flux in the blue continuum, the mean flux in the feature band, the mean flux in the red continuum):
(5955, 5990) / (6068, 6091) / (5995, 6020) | 0.7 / 27.4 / 26.5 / 26.9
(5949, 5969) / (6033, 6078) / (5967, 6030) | 2.7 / 28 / 26.4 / 27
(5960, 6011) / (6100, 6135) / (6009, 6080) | 3.4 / 26.9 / 26.7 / 29.5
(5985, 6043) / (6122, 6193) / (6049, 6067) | 0.1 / 26.2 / 26.5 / 27.7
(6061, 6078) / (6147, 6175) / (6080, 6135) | -4.4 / 26.4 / 29.1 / 27.6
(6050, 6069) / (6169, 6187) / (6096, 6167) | -3.4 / 26.7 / 28.5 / 27.5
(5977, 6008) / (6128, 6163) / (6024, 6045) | -1.1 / 25.9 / 27.7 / 27.5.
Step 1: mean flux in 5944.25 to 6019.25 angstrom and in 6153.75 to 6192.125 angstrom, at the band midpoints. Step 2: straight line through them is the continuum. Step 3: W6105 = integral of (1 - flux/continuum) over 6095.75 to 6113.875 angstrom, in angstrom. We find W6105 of -1.3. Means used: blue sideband 26.7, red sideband 27.5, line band 29.1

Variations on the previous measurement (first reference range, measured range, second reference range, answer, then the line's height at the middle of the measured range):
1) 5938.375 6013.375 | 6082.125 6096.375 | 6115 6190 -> -0.5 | 27.5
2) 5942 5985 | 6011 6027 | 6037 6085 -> 1.2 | 27.2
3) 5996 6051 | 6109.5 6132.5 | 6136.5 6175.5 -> -1.6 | 27.3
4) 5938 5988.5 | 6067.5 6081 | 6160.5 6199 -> 0.5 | 27.2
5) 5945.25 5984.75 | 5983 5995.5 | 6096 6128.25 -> 1.8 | 28.1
